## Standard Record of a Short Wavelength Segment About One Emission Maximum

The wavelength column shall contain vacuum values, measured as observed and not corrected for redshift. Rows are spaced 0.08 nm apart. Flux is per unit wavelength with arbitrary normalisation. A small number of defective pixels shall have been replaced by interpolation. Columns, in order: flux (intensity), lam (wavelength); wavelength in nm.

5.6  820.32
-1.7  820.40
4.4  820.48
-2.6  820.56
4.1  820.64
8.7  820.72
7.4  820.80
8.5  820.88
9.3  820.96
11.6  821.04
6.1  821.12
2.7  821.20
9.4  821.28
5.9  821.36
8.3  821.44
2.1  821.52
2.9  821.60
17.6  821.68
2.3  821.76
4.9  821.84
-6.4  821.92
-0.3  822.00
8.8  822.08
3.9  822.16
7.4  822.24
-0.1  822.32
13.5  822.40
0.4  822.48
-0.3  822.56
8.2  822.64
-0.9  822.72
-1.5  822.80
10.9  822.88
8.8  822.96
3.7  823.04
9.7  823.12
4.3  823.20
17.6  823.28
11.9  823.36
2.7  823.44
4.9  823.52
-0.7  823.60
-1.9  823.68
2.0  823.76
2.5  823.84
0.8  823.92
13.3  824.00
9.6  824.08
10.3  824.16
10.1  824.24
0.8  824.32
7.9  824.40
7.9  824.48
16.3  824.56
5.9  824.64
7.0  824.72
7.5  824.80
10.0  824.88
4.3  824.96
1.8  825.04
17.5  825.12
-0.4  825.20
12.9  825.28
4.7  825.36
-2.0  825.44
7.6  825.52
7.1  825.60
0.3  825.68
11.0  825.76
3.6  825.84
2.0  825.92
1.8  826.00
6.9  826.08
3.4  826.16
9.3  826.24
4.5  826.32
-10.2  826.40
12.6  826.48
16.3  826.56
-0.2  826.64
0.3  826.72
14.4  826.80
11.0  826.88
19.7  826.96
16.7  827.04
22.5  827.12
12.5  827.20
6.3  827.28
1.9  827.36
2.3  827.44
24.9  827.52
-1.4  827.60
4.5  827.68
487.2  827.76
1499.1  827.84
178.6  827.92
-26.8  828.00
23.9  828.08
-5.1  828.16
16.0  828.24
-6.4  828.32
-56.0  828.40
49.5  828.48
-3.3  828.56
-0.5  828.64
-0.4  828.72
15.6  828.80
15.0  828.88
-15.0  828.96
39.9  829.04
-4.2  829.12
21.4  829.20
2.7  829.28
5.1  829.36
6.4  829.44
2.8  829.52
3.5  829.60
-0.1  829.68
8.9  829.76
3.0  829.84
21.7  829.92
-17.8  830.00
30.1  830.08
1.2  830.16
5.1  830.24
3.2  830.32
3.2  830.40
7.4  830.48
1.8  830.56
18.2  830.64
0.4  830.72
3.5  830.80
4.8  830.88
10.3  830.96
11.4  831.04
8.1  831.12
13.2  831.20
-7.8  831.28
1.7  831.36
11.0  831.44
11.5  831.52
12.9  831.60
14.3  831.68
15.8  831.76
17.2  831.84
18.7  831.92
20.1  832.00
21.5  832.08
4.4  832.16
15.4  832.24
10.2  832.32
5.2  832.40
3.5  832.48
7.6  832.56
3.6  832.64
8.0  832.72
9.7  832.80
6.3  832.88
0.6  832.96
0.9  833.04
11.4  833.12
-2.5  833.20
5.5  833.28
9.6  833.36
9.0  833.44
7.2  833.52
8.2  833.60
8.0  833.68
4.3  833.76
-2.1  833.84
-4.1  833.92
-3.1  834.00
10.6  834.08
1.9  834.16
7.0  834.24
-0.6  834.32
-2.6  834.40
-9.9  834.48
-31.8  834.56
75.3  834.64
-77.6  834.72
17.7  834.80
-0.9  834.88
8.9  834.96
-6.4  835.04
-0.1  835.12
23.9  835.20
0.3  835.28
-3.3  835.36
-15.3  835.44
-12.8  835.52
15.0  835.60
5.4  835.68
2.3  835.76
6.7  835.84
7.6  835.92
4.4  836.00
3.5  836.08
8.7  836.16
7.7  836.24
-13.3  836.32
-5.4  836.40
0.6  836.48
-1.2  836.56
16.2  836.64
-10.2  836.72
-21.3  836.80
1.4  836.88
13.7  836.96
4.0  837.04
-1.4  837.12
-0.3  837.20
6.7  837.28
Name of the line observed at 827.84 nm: [O III] 5007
